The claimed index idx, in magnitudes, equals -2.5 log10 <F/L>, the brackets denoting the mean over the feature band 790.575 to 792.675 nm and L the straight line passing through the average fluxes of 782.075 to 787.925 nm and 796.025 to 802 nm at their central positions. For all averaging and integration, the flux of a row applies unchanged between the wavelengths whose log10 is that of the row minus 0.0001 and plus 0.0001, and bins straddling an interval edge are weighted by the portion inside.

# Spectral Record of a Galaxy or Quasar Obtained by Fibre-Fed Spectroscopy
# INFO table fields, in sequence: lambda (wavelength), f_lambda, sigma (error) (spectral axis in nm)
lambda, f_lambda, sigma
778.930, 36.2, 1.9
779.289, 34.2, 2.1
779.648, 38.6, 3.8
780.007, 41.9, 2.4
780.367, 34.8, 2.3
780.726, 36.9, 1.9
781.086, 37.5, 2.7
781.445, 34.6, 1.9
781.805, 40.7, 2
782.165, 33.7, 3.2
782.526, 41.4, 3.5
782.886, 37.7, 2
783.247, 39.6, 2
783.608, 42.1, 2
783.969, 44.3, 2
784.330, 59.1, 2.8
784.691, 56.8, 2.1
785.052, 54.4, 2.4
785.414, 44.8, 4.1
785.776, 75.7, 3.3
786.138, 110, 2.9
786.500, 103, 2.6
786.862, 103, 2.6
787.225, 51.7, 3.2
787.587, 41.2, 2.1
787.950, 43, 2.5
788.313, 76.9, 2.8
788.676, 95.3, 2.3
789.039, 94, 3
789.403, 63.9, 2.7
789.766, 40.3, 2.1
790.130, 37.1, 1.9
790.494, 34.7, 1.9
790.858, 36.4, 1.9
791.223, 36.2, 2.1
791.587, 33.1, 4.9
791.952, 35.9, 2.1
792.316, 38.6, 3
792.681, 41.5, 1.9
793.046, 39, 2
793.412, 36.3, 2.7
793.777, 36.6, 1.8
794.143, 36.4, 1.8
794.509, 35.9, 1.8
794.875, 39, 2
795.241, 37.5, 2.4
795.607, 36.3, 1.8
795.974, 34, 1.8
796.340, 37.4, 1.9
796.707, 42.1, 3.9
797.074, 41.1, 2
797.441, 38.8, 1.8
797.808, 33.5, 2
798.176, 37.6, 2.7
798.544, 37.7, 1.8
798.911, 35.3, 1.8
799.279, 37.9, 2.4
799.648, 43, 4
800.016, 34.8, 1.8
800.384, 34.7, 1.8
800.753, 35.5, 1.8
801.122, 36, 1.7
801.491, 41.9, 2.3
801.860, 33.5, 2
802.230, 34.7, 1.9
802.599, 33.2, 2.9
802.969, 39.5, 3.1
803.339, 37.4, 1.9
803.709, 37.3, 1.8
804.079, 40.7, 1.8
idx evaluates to 0.31 mag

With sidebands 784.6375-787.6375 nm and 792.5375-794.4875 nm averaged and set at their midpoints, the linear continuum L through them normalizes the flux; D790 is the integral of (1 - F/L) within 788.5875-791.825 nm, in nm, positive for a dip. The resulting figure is 0.24 nm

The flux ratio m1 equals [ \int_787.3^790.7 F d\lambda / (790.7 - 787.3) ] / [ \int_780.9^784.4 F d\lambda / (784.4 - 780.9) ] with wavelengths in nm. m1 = 1.44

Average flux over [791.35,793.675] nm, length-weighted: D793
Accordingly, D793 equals 37.4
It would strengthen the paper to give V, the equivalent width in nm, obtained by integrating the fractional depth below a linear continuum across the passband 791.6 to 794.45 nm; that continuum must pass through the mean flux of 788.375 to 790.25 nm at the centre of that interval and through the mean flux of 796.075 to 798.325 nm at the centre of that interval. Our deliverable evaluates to 0.866 nm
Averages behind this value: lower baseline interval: 67.8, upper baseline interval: 38.3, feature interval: 37.4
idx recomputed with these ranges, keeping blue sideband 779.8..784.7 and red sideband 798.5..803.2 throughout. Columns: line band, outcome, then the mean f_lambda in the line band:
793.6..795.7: 0.03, 37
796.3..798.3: -0.03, 38.5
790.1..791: 0.09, 35.9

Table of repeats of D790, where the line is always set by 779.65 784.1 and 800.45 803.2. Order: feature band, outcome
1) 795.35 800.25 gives -0.116 nm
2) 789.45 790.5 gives -0.098 nm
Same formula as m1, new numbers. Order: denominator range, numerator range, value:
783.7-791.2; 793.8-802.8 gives 0.59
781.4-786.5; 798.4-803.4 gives 0.69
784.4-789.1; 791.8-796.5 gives 0.52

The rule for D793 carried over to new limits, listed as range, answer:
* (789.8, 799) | 37.2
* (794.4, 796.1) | 36.7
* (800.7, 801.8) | 37.6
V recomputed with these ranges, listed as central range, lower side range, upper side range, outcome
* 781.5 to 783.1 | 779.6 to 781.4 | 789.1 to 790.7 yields 0.06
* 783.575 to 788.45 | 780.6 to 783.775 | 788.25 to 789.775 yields -0.42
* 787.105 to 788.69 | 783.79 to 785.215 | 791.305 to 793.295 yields -0.41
